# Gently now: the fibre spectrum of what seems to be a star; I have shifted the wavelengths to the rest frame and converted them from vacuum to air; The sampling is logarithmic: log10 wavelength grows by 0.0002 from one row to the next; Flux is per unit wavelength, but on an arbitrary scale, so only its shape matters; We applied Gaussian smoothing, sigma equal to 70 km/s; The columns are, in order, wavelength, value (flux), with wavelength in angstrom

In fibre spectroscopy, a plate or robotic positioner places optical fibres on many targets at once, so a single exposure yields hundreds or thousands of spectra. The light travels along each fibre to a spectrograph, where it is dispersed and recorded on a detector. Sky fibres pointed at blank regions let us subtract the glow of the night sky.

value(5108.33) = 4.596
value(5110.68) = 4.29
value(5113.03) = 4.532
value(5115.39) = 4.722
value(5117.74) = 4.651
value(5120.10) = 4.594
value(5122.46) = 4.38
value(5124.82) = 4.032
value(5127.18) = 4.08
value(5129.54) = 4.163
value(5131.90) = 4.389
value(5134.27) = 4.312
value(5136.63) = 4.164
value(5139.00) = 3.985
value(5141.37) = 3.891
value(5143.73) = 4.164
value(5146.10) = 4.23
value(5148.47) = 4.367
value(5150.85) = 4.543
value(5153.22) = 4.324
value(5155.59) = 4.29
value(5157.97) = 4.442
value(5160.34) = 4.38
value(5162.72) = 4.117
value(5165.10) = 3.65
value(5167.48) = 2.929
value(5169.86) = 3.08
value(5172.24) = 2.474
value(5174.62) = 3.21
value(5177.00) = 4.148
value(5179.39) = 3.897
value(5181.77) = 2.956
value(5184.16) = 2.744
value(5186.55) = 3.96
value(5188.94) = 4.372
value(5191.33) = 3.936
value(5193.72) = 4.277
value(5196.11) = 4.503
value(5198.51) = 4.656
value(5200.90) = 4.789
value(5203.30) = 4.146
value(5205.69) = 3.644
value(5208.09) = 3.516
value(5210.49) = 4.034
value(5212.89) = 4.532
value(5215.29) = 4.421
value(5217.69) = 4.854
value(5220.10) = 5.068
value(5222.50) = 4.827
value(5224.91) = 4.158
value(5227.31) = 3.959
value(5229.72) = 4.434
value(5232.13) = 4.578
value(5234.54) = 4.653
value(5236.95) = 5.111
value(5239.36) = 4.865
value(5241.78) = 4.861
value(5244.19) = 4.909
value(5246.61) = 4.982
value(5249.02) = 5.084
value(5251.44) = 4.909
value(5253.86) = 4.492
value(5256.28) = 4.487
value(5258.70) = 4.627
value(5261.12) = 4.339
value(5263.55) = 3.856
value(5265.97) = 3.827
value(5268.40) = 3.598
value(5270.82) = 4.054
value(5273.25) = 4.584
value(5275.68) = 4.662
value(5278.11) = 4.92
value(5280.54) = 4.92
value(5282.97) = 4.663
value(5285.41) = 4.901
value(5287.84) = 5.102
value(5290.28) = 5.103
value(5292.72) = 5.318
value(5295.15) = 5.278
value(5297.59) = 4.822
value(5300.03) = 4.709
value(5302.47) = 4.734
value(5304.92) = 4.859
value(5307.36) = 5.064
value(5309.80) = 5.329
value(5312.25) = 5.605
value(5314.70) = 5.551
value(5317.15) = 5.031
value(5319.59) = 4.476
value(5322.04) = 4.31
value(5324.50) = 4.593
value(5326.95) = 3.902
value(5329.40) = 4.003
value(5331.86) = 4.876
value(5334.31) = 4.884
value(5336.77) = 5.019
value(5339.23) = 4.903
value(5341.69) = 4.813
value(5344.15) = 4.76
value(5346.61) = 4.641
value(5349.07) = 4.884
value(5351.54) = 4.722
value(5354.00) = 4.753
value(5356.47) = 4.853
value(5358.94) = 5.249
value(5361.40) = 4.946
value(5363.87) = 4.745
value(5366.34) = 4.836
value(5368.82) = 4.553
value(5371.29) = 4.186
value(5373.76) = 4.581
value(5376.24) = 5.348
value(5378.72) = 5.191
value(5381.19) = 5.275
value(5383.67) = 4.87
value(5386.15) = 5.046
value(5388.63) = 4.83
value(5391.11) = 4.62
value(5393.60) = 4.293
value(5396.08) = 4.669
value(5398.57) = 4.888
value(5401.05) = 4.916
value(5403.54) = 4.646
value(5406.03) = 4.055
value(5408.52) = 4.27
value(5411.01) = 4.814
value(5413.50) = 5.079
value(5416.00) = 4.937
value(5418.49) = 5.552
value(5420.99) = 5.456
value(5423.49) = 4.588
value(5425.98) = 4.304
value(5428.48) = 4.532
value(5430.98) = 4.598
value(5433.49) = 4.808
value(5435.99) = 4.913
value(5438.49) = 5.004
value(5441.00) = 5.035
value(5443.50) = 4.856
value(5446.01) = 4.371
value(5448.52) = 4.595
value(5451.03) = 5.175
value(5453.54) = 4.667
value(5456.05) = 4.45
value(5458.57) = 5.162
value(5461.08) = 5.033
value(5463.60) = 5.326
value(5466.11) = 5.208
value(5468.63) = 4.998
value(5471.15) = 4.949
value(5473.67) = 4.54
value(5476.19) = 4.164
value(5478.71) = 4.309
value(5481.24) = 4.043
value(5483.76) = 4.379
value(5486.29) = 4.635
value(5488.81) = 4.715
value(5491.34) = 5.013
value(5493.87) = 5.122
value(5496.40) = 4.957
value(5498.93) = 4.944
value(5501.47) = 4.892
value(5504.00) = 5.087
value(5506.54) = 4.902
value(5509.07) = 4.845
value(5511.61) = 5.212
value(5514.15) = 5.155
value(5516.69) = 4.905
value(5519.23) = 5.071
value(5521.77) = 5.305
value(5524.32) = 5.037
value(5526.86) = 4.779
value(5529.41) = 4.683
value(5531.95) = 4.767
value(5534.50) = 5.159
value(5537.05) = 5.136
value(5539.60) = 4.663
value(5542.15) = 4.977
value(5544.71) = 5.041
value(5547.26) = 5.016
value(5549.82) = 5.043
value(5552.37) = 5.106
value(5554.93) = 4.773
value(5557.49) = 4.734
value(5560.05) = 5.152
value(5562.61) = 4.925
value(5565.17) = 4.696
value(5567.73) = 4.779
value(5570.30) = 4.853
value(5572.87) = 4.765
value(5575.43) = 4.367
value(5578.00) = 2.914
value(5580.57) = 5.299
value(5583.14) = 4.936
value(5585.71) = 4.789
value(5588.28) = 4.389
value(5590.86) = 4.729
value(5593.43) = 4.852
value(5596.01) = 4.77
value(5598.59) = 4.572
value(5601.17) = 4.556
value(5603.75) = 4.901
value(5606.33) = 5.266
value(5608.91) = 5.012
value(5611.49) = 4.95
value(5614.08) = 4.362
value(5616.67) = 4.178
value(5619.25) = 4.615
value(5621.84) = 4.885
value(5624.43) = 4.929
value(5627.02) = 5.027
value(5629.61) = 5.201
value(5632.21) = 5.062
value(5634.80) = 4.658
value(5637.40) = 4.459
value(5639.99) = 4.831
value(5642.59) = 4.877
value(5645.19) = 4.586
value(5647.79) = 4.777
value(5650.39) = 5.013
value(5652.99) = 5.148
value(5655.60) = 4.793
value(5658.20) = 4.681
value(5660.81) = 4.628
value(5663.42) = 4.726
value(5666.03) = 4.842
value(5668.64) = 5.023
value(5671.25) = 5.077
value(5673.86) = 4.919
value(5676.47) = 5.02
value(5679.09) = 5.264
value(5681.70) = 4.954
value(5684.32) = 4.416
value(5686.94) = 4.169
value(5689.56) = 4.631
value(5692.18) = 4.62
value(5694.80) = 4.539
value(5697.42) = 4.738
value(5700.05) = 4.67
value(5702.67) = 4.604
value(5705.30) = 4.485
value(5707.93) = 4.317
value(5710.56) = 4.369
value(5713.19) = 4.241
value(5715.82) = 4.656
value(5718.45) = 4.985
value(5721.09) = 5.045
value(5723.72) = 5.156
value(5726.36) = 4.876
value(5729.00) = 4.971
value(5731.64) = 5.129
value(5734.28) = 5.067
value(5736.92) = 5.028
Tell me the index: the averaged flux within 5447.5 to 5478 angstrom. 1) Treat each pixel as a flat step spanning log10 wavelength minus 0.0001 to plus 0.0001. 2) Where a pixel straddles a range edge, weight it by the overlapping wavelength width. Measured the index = 4.85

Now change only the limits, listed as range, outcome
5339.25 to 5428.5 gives 4.8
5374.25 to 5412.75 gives 4.78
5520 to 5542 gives 4.95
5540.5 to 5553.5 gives 5.03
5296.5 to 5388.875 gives 4.84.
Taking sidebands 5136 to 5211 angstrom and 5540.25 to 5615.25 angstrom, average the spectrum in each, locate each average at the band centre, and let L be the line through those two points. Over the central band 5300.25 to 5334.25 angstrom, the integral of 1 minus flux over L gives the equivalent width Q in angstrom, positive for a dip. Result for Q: -4.6 angstrom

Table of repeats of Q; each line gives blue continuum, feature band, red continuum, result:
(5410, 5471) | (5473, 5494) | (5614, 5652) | 1.5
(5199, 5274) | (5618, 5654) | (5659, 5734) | -1.1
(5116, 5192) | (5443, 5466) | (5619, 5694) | -2.0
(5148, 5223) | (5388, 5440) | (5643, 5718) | -4.9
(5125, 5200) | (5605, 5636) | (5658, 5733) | -1.4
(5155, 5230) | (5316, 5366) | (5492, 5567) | -3.3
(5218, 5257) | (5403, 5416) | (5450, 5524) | 0.6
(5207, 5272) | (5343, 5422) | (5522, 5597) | -3.4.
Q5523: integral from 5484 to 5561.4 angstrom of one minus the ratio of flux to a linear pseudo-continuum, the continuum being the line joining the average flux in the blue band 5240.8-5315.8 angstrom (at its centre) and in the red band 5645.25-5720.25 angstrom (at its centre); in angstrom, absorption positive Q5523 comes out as -3.39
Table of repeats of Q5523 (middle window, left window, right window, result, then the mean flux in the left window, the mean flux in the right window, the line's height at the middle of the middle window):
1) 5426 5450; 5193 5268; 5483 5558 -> 0.42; 4.49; 4.94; 4.81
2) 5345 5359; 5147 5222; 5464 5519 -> -1.12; 4.02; 4.82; 4.46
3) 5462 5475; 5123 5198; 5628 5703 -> -1.57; 3.95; 4.79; 4.46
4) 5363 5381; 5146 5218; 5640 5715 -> -2.33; 3.97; 4.72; 4.26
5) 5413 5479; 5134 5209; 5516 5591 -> -3.85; 3.94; 4.83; 4.58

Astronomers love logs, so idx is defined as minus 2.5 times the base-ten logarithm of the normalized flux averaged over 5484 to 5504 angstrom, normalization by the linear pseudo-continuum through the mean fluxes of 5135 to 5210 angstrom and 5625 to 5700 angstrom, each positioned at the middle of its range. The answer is -0.09 mag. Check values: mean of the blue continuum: 3.93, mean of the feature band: 4.88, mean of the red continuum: 4.81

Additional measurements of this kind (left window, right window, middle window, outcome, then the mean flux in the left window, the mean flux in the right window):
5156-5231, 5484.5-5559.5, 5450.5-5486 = 0.01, 4.01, 4.95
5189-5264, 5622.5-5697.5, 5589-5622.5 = 0.01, 4.51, 4.82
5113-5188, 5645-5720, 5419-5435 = -0.09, 3.98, 4.72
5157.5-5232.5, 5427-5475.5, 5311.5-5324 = -0.12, 4.01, 4.84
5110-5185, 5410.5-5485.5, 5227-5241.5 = -0.10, 4.01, 4.79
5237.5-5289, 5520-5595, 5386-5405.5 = 0.00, 4.61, 4.82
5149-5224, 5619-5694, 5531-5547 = -0.08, 4.03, 4.82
